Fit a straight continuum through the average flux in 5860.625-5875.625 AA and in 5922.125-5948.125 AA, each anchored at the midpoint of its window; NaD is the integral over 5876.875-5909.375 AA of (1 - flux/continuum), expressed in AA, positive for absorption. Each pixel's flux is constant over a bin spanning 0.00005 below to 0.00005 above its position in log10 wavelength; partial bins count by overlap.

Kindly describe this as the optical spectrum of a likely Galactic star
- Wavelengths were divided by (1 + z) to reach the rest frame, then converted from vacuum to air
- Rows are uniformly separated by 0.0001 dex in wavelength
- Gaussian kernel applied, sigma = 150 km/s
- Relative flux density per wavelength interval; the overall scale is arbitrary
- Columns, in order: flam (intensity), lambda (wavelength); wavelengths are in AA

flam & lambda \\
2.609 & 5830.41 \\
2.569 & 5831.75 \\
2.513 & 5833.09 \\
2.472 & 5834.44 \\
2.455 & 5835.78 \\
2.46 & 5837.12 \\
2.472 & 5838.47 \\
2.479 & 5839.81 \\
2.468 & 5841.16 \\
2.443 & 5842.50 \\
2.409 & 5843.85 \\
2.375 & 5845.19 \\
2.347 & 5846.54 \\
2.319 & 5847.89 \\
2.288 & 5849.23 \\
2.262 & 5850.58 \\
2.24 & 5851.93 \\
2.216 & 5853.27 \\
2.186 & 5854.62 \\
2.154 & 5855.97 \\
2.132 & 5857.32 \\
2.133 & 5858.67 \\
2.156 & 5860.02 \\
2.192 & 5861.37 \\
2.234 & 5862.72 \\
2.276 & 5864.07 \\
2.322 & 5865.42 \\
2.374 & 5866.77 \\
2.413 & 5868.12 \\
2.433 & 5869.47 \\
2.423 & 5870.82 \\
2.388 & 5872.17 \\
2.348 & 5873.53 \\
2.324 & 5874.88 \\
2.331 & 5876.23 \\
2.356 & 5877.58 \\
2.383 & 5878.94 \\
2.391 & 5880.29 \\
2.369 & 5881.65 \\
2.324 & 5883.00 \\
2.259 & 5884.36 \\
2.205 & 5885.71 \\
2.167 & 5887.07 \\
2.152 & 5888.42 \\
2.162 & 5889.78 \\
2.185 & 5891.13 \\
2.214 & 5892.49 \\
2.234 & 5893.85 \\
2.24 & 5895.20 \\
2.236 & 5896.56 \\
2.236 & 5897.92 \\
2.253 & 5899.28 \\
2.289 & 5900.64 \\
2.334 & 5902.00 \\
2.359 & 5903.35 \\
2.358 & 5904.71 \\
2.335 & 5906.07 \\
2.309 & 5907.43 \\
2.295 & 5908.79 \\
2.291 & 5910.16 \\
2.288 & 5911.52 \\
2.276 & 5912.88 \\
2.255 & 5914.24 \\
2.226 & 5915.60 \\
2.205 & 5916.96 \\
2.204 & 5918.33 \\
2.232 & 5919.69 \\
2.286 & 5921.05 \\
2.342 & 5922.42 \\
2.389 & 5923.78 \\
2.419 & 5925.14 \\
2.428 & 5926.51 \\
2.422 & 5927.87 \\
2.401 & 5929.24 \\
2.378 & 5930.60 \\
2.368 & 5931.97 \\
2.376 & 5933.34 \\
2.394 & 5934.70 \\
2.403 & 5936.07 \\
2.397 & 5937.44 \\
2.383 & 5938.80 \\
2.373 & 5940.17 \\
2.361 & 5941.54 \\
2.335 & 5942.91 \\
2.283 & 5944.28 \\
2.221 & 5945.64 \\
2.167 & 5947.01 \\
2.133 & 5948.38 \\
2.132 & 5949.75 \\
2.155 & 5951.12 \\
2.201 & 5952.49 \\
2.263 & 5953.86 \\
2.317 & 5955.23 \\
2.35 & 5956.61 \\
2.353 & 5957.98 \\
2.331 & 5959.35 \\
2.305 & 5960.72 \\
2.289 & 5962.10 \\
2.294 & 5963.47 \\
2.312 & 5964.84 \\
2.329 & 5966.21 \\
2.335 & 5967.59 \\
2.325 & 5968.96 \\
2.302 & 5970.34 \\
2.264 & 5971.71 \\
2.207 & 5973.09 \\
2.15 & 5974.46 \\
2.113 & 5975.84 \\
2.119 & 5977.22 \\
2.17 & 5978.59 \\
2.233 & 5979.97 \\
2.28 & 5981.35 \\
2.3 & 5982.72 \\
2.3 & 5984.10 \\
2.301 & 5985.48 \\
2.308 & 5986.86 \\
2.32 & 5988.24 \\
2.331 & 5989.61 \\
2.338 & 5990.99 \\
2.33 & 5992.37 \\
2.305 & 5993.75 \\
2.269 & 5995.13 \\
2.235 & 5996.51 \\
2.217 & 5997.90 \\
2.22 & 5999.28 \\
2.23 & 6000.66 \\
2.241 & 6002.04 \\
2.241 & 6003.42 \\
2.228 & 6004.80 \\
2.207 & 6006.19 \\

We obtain 1.0 AA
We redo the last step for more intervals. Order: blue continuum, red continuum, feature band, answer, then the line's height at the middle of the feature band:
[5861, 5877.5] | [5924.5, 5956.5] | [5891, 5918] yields 0.7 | 2.33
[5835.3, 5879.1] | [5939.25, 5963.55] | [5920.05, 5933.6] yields -0.6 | 2.28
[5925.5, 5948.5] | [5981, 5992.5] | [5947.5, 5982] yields 1.2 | 2.33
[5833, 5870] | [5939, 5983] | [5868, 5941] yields -0.7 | 2.29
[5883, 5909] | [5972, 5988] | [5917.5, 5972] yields -1.8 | 2.24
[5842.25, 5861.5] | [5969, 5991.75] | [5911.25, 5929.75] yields -0.5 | 2.25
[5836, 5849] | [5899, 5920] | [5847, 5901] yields 1.9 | 2.35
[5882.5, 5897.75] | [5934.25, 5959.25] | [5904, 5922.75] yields -0.3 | 2.25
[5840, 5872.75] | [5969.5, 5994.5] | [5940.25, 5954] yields 0.3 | 2.27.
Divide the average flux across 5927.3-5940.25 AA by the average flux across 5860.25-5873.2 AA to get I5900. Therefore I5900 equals 1.02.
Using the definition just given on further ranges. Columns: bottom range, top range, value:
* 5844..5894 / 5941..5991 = 0.99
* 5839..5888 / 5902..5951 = 1.00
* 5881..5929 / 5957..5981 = 0.99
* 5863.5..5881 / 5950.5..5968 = 0.97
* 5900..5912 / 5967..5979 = 0.96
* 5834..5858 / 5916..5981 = 0.98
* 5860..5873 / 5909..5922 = 0.97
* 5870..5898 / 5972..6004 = 0.99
